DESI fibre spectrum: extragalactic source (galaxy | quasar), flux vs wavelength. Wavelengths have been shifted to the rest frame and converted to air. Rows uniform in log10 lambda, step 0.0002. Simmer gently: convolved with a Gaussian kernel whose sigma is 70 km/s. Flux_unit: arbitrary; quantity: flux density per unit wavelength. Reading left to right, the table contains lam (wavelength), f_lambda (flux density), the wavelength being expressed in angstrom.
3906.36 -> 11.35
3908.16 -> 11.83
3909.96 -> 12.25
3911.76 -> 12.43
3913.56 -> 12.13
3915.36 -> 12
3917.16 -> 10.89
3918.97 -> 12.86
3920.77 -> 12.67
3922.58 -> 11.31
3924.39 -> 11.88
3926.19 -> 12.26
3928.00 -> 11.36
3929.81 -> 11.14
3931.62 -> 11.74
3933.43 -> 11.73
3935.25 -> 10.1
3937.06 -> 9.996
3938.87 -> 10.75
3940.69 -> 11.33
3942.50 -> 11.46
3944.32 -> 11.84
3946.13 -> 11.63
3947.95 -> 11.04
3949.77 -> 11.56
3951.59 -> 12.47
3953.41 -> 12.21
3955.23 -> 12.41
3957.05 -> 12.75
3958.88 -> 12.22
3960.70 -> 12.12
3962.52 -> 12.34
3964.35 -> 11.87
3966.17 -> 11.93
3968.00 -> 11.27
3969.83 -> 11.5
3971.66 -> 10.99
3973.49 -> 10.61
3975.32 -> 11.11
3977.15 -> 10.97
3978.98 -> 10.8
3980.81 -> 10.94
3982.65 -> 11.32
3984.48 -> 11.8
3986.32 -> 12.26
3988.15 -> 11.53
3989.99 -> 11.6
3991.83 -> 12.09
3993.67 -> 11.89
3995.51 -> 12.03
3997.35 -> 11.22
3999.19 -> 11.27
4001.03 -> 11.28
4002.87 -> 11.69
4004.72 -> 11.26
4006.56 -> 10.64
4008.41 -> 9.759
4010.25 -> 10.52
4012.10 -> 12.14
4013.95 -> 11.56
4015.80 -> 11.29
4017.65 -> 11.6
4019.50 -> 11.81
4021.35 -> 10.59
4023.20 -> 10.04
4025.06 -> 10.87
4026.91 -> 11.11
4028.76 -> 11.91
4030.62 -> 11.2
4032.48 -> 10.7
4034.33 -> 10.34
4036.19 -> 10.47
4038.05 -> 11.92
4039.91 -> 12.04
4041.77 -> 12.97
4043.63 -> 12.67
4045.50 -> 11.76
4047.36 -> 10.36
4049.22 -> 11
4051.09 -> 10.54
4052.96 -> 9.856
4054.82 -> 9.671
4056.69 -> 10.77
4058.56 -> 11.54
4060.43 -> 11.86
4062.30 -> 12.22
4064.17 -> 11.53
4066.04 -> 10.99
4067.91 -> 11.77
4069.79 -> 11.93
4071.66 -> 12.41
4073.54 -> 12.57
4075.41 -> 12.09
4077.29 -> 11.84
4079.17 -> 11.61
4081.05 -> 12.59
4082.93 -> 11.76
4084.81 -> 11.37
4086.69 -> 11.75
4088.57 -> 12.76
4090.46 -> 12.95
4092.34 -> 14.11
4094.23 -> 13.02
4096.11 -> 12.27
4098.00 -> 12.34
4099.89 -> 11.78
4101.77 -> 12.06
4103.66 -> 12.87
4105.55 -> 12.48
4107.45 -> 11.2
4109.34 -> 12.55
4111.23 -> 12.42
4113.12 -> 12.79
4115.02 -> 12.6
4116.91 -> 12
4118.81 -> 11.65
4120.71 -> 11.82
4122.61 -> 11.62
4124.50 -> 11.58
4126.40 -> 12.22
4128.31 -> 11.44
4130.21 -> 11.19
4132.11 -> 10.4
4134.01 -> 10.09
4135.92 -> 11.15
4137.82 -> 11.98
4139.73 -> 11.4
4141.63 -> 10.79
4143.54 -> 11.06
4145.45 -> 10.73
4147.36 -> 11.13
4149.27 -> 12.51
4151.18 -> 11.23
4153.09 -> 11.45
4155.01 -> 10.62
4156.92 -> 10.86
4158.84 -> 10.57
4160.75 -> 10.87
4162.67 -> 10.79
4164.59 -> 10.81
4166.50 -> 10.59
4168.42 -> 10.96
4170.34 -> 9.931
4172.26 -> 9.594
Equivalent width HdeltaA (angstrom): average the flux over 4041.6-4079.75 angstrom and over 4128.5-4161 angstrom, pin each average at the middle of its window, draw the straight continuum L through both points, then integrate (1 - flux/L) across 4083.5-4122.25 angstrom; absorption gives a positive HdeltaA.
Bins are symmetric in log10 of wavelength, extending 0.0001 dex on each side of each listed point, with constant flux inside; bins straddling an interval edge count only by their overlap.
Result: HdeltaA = -3.6 angstrom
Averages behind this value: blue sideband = 11.5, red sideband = 11.1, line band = 12.3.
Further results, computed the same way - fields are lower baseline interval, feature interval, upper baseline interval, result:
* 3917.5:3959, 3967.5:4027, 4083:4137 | 2.7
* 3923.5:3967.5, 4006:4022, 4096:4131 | 0.9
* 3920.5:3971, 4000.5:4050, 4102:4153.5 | 1.8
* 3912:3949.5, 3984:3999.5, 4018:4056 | -0.7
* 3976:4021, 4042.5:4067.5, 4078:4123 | 1.5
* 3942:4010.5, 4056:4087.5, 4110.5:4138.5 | -0.5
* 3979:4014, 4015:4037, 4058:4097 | 1.3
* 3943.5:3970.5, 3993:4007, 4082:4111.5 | 0.7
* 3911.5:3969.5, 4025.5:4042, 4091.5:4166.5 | 0.5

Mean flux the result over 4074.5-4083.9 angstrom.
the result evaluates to 12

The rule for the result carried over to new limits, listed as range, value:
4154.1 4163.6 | 10.7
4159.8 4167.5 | 10.8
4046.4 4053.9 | 10.5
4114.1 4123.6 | 11.9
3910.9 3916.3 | 12.2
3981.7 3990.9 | 11.7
